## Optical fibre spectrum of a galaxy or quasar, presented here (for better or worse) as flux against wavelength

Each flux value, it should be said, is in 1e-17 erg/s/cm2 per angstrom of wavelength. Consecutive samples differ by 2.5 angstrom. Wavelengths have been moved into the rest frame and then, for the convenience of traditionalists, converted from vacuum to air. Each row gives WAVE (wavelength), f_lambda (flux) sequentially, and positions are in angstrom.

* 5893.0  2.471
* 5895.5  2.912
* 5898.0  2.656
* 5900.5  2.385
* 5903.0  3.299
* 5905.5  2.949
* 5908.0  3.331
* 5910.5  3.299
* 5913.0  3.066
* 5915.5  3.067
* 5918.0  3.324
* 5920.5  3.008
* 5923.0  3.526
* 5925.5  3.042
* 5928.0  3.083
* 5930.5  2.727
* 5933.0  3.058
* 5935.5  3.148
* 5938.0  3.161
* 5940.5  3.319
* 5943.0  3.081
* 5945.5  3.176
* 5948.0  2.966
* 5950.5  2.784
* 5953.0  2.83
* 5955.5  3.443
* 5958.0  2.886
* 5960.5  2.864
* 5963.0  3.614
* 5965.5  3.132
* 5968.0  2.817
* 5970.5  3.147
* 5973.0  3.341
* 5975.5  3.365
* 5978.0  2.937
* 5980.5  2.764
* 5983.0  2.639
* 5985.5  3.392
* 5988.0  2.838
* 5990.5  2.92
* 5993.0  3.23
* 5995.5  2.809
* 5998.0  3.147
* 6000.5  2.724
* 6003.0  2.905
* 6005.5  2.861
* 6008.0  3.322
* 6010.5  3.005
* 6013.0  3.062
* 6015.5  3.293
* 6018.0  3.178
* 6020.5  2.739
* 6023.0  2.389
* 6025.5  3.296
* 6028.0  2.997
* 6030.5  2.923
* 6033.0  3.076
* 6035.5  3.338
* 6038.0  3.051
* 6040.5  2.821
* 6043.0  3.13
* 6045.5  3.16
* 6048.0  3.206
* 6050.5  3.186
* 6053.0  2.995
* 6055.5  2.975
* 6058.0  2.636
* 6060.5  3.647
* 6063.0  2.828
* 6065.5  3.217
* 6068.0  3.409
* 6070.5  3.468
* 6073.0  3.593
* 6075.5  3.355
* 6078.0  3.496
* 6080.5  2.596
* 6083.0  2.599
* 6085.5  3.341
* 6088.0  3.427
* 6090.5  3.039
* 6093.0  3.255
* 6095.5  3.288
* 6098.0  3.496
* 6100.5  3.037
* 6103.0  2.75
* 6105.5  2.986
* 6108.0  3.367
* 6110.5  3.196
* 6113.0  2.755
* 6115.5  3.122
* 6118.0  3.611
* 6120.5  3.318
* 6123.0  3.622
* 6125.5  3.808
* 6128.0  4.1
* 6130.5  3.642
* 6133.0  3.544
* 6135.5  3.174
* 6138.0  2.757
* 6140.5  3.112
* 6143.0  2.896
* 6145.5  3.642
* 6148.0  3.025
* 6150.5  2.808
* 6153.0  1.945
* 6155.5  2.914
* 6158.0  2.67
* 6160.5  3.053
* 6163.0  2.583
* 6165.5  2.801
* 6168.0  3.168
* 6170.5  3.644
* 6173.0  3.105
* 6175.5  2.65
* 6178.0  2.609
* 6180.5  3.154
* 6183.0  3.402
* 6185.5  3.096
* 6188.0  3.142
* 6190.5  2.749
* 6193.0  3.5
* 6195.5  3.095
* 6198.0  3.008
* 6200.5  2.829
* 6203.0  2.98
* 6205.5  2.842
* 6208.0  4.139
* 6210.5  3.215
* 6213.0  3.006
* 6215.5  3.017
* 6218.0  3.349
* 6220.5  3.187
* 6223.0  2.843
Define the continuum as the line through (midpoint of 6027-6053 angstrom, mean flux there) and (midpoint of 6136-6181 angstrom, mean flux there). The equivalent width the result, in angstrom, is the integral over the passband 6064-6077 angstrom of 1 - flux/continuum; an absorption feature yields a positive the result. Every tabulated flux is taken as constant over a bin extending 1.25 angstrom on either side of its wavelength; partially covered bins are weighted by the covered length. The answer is -1.52 angstrom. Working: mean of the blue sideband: 3.09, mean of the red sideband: 2.92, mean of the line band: 3.4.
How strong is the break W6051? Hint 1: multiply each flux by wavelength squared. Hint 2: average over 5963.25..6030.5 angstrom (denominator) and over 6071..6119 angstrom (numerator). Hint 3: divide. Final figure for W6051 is 1.1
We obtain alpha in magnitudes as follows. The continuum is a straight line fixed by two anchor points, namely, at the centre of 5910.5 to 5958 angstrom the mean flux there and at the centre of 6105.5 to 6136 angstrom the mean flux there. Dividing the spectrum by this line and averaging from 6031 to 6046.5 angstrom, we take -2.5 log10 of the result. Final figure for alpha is 0.07 mag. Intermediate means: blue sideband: 3.1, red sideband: 3.43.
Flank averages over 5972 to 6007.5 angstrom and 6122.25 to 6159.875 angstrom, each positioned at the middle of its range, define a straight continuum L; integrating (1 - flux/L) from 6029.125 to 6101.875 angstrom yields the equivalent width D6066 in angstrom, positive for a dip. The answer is -1.8 angstrom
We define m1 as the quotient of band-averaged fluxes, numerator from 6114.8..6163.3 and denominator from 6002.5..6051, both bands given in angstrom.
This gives 1.04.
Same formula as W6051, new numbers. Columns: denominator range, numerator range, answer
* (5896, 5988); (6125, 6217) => 1.09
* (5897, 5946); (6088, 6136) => 1.15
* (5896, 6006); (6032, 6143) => 1.10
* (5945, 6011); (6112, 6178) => 1.09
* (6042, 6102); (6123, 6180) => 1.00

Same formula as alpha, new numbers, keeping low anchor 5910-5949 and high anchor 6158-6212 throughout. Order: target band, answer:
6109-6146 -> -0.088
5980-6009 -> 0.053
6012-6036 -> 0.031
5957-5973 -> 0.006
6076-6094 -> -0.008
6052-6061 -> 0.030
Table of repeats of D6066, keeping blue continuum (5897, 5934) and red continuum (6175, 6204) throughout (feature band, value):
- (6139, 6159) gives 1.02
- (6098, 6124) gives -1.30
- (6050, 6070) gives -0.53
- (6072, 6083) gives -0.50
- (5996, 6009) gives 0.31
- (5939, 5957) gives -0.18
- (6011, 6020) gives -0.24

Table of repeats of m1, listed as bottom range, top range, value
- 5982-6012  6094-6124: 1.07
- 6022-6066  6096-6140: 1.08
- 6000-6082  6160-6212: 1.00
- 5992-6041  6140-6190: 0.99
